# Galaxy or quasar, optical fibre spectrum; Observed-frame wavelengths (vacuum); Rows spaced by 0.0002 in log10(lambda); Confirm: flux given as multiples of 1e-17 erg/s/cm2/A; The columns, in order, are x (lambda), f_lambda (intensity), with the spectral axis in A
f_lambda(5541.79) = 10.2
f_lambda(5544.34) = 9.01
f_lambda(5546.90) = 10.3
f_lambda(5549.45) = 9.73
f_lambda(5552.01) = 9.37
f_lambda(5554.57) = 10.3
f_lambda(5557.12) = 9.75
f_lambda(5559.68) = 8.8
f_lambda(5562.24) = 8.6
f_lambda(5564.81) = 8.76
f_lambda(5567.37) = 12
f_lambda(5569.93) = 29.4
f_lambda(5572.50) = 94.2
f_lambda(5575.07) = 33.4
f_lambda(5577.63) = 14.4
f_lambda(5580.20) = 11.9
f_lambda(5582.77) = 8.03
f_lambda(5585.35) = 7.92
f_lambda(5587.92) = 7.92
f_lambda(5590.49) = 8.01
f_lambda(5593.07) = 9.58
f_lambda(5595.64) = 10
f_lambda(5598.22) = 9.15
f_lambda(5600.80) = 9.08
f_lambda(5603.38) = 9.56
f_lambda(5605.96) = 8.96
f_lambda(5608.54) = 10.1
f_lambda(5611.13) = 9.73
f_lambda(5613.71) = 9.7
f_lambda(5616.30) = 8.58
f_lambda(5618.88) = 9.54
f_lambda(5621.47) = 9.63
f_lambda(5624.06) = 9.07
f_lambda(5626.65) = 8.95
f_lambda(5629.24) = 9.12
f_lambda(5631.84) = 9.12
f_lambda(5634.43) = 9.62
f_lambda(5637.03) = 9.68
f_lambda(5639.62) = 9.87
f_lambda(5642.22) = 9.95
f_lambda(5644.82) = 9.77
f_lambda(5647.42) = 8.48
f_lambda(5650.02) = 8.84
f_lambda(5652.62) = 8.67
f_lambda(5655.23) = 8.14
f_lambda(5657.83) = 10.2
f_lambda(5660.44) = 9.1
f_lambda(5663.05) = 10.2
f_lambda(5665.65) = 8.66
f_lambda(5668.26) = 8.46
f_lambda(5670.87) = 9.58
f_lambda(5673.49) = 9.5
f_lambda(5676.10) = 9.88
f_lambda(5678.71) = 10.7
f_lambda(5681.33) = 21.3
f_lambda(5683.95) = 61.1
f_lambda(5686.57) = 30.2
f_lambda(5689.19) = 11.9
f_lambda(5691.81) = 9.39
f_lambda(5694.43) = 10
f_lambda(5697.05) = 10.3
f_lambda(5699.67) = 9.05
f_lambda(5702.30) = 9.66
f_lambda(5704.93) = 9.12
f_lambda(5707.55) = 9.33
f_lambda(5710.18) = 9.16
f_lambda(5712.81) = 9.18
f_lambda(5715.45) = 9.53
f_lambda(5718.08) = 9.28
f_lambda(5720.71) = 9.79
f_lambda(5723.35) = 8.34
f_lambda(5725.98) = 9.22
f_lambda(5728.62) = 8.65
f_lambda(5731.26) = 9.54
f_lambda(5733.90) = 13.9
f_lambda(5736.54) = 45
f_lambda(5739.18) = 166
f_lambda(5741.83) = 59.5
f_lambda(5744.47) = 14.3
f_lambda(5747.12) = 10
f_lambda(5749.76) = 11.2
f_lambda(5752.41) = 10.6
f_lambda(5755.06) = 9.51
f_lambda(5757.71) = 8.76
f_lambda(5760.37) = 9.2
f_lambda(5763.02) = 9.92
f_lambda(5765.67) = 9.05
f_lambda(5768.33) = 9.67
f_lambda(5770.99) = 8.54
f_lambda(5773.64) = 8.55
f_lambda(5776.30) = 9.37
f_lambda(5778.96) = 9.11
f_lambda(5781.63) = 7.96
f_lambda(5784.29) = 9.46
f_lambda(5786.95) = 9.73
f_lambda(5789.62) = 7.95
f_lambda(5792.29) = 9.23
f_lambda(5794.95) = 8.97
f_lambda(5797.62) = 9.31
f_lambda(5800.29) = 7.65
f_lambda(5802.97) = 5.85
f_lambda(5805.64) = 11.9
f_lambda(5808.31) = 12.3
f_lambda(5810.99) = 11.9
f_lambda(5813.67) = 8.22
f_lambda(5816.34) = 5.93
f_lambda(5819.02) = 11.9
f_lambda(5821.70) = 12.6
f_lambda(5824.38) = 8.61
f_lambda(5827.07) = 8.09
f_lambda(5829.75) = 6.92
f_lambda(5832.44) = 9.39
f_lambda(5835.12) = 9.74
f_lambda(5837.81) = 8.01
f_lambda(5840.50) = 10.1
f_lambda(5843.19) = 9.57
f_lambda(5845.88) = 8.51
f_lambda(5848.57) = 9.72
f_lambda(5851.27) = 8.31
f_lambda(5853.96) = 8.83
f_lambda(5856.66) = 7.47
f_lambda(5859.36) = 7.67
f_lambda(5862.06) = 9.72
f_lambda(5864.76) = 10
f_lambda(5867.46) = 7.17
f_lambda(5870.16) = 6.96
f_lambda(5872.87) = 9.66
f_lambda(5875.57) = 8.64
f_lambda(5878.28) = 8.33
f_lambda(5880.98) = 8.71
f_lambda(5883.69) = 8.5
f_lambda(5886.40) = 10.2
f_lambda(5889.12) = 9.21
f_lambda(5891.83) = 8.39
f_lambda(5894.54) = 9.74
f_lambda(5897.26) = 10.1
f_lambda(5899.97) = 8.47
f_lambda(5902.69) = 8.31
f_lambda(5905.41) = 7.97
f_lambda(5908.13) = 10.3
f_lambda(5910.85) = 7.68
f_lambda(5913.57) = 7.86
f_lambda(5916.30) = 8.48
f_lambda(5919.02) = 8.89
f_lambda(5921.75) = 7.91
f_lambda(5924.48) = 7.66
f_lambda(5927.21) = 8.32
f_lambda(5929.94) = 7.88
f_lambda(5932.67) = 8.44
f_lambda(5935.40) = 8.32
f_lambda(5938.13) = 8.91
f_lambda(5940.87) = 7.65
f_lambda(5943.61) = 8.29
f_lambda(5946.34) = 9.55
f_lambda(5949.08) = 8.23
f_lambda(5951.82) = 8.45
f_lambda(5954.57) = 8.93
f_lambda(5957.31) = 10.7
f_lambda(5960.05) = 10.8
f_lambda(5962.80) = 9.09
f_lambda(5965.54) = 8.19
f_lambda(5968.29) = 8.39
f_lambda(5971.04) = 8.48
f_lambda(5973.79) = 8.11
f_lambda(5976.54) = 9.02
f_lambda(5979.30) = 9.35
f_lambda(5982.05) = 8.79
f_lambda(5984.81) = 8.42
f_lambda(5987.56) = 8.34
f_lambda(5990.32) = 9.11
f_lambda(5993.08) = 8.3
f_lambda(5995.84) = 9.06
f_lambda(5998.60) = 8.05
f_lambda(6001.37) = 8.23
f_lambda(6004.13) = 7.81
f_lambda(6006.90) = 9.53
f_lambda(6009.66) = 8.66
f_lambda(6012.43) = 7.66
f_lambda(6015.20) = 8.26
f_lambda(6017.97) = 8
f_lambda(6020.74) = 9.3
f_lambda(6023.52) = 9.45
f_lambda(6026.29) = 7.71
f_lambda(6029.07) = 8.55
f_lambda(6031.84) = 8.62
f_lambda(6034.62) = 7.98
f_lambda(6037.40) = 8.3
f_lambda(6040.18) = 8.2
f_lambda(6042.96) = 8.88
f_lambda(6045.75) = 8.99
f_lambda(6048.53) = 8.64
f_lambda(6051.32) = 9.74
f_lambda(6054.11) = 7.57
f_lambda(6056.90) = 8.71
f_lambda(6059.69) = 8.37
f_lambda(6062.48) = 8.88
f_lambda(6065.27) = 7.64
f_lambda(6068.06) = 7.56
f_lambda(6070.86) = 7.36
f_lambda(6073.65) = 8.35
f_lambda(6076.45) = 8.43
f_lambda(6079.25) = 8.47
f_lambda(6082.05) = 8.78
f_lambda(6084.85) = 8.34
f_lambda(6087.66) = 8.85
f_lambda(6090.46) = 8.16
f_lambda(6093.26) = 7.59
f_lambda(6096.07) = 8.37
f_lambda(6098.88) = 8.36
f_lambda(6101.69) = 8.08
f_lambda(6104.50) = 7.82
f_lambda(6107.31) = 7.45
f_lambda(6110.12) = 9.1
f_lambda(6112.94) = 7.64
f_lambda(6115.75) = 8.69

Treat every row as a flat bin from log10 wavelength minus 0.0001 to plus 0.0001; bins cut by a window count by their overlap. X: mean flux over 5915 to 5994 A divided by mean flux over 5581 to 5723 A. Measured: 0.79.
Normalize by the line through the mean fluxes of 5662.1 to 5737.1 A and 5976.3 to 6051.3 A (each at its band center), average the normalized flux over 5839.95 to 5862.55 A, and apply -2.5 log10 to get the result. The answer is 0.254 mag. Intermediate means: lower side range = 13.5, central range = 8.8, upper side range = 8.58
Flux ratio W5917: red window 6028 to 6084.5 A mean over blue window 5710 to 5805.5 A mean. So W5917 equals 0.52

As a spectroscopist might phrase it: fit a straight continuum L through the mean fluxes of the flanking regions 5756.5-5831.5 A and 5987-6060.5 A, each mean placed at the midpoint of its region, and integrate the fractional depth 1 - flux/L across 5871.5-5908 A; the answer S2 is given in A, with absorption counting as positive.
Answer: -0.4 A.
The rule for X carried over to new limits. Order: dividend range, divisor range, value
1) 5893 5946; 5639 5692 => 0.62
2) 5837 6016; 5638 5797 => 0.58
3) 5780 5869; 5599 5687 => 0.77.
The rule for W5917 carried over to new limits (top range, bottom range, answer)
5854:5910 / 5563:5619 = 0.57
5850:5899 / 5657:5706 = 0.62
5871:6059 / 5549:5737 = 0.68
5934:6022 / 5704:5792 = 0.52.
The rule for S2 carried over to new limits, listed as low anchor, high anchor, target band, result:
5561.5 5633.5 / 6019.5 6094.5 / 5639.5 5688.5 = -2.72 A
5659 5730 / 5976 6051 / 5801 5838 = 5.47 A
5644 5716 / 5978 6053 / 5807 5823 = 0.70 A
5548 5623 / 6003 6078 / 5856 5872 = 3.53 A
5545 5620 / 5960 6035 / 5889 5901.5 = 0.95 A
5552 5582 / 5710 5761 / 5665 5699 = 9.00 A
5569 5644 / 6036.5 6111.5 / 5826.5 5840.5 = 3.19 A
